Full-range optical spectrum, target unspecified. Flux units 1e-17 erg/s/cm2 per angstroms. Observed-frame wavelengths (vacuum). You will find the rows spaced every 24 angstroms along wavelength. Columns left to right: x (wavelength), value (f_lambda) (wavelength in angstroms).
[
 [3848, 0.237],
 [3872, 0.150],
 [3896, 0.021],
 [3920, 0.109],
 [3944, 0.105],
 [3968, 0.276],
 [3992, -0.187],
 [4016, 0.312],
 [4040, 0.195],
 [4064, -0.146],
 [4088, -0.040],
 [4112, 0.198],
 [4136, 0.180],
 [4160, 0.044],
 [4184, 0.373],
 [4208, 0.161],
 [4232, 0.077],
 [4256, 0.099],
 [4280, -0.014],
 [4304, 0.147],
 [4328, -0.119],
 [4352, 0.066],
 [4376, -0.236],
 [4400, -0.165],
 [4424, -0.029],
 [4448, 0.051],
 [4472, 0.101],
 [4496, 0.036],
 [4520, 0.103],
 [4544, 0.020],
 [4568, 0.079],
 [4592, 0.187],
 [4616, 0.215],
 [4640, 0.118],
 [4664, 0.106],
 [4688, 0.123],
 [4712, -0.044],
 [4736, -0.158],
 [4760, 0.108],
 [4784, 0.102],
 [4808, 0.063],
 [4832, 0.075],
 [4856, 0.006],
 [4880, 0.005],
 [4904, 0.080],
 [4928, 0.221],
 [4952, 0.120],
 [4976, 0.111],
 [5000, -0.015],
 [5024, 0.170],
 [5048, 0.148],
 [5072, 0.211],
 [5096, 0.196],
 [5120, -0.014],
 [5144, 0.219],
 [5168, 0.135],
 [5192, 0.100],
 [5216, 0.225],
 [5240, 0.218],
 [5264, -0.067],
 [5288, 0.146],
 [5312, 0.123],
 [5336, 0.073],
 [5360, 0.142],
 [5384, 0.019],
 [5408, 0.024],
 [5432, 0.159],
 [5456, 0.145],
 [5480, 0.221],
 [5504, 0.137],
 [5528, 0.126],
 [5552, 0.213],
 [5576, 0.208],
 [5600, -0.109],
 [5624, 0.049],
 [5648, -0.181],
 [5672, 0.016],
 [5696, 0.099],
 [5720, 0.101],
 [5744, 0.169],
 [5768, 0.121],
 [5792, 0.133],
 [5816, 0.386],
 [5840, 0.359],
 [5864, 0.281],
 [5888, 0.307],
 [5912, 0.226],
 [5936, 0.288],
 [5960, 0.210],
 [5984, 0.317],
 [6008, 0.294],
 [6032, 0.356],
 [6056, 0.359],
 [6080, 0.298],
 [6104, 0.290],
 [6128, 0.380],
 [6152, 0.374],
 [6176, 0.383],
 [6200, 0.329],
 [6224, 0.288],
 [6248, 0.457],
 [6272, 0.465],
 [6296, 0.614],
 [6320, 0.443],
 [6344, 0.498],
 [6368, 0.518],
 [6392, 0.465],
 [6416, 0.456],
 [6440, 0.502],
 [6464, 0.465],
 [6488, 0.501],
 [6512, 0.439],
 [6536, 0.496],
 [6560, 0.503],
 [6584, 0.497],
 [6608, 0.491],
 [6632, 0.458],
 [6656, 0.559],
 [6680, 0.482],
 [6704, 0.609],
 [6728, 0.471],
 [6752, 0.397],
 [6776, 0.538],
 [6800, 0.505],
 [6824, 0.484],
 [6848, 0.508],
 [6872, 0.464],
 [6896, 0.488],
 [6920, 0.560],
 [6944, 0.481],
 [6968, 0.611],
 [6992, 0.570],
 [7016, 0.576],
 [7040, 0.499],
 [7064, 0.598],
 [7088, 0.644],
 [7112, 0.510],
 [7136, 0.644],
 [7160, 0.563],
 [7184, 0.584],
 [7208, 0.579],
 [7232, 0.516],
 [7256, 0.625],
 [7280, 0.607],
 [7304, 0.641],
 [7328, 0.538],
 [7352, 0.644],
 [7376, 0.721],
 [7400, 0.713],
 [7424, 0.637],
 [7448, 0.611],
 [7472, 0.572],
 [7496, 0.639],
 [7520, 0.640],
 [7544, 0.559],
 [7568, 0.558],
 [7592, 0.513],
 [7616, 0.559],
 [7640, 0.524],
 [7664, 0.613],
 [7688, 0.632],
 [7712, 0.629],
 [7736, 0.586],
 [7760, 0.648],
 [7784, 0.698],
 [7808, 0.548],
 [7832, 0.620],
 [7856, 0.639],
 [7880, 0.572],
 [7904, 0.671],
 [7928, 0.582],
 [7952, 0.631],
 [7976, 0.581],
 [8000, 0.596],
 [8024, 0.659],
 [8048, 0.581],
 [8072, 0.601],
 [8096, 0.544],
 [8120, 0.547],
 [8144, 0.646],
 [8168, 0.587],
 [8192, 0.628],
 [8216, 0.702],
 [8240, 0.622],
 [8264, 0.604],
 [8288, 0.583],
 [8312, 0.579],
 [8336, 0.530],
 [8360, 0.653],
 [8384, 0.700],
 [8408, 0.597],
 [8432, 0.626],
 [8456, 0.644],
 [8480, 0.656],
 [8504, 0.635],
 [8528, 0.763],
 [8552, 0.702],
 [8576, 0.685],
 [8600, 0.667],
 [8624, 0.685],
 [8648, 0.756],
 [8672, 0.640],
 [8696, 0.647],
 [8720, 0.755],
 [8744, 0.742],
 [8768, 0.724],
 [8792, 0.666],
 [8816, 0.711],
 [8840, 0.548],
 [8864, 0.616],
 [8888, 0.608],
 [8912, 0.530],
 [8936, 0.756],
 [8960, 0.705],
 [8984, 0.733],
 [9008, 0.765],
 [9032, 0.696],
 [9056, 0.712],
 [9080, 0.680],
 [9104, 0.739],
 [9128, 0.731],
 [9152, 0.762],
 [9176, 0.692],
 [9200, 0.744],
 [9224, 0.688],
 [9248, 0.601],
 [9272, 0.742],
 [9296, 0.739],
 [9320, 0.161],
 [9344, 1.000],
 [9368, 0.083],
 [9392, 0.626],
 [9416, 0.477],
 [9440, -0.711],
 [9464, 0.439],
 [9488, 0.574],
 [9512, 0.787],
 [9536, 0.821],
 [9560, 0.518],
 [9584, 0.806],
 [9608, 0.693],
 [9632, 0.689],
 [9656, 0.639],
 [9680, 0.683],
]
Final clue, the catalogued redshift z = 0.567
